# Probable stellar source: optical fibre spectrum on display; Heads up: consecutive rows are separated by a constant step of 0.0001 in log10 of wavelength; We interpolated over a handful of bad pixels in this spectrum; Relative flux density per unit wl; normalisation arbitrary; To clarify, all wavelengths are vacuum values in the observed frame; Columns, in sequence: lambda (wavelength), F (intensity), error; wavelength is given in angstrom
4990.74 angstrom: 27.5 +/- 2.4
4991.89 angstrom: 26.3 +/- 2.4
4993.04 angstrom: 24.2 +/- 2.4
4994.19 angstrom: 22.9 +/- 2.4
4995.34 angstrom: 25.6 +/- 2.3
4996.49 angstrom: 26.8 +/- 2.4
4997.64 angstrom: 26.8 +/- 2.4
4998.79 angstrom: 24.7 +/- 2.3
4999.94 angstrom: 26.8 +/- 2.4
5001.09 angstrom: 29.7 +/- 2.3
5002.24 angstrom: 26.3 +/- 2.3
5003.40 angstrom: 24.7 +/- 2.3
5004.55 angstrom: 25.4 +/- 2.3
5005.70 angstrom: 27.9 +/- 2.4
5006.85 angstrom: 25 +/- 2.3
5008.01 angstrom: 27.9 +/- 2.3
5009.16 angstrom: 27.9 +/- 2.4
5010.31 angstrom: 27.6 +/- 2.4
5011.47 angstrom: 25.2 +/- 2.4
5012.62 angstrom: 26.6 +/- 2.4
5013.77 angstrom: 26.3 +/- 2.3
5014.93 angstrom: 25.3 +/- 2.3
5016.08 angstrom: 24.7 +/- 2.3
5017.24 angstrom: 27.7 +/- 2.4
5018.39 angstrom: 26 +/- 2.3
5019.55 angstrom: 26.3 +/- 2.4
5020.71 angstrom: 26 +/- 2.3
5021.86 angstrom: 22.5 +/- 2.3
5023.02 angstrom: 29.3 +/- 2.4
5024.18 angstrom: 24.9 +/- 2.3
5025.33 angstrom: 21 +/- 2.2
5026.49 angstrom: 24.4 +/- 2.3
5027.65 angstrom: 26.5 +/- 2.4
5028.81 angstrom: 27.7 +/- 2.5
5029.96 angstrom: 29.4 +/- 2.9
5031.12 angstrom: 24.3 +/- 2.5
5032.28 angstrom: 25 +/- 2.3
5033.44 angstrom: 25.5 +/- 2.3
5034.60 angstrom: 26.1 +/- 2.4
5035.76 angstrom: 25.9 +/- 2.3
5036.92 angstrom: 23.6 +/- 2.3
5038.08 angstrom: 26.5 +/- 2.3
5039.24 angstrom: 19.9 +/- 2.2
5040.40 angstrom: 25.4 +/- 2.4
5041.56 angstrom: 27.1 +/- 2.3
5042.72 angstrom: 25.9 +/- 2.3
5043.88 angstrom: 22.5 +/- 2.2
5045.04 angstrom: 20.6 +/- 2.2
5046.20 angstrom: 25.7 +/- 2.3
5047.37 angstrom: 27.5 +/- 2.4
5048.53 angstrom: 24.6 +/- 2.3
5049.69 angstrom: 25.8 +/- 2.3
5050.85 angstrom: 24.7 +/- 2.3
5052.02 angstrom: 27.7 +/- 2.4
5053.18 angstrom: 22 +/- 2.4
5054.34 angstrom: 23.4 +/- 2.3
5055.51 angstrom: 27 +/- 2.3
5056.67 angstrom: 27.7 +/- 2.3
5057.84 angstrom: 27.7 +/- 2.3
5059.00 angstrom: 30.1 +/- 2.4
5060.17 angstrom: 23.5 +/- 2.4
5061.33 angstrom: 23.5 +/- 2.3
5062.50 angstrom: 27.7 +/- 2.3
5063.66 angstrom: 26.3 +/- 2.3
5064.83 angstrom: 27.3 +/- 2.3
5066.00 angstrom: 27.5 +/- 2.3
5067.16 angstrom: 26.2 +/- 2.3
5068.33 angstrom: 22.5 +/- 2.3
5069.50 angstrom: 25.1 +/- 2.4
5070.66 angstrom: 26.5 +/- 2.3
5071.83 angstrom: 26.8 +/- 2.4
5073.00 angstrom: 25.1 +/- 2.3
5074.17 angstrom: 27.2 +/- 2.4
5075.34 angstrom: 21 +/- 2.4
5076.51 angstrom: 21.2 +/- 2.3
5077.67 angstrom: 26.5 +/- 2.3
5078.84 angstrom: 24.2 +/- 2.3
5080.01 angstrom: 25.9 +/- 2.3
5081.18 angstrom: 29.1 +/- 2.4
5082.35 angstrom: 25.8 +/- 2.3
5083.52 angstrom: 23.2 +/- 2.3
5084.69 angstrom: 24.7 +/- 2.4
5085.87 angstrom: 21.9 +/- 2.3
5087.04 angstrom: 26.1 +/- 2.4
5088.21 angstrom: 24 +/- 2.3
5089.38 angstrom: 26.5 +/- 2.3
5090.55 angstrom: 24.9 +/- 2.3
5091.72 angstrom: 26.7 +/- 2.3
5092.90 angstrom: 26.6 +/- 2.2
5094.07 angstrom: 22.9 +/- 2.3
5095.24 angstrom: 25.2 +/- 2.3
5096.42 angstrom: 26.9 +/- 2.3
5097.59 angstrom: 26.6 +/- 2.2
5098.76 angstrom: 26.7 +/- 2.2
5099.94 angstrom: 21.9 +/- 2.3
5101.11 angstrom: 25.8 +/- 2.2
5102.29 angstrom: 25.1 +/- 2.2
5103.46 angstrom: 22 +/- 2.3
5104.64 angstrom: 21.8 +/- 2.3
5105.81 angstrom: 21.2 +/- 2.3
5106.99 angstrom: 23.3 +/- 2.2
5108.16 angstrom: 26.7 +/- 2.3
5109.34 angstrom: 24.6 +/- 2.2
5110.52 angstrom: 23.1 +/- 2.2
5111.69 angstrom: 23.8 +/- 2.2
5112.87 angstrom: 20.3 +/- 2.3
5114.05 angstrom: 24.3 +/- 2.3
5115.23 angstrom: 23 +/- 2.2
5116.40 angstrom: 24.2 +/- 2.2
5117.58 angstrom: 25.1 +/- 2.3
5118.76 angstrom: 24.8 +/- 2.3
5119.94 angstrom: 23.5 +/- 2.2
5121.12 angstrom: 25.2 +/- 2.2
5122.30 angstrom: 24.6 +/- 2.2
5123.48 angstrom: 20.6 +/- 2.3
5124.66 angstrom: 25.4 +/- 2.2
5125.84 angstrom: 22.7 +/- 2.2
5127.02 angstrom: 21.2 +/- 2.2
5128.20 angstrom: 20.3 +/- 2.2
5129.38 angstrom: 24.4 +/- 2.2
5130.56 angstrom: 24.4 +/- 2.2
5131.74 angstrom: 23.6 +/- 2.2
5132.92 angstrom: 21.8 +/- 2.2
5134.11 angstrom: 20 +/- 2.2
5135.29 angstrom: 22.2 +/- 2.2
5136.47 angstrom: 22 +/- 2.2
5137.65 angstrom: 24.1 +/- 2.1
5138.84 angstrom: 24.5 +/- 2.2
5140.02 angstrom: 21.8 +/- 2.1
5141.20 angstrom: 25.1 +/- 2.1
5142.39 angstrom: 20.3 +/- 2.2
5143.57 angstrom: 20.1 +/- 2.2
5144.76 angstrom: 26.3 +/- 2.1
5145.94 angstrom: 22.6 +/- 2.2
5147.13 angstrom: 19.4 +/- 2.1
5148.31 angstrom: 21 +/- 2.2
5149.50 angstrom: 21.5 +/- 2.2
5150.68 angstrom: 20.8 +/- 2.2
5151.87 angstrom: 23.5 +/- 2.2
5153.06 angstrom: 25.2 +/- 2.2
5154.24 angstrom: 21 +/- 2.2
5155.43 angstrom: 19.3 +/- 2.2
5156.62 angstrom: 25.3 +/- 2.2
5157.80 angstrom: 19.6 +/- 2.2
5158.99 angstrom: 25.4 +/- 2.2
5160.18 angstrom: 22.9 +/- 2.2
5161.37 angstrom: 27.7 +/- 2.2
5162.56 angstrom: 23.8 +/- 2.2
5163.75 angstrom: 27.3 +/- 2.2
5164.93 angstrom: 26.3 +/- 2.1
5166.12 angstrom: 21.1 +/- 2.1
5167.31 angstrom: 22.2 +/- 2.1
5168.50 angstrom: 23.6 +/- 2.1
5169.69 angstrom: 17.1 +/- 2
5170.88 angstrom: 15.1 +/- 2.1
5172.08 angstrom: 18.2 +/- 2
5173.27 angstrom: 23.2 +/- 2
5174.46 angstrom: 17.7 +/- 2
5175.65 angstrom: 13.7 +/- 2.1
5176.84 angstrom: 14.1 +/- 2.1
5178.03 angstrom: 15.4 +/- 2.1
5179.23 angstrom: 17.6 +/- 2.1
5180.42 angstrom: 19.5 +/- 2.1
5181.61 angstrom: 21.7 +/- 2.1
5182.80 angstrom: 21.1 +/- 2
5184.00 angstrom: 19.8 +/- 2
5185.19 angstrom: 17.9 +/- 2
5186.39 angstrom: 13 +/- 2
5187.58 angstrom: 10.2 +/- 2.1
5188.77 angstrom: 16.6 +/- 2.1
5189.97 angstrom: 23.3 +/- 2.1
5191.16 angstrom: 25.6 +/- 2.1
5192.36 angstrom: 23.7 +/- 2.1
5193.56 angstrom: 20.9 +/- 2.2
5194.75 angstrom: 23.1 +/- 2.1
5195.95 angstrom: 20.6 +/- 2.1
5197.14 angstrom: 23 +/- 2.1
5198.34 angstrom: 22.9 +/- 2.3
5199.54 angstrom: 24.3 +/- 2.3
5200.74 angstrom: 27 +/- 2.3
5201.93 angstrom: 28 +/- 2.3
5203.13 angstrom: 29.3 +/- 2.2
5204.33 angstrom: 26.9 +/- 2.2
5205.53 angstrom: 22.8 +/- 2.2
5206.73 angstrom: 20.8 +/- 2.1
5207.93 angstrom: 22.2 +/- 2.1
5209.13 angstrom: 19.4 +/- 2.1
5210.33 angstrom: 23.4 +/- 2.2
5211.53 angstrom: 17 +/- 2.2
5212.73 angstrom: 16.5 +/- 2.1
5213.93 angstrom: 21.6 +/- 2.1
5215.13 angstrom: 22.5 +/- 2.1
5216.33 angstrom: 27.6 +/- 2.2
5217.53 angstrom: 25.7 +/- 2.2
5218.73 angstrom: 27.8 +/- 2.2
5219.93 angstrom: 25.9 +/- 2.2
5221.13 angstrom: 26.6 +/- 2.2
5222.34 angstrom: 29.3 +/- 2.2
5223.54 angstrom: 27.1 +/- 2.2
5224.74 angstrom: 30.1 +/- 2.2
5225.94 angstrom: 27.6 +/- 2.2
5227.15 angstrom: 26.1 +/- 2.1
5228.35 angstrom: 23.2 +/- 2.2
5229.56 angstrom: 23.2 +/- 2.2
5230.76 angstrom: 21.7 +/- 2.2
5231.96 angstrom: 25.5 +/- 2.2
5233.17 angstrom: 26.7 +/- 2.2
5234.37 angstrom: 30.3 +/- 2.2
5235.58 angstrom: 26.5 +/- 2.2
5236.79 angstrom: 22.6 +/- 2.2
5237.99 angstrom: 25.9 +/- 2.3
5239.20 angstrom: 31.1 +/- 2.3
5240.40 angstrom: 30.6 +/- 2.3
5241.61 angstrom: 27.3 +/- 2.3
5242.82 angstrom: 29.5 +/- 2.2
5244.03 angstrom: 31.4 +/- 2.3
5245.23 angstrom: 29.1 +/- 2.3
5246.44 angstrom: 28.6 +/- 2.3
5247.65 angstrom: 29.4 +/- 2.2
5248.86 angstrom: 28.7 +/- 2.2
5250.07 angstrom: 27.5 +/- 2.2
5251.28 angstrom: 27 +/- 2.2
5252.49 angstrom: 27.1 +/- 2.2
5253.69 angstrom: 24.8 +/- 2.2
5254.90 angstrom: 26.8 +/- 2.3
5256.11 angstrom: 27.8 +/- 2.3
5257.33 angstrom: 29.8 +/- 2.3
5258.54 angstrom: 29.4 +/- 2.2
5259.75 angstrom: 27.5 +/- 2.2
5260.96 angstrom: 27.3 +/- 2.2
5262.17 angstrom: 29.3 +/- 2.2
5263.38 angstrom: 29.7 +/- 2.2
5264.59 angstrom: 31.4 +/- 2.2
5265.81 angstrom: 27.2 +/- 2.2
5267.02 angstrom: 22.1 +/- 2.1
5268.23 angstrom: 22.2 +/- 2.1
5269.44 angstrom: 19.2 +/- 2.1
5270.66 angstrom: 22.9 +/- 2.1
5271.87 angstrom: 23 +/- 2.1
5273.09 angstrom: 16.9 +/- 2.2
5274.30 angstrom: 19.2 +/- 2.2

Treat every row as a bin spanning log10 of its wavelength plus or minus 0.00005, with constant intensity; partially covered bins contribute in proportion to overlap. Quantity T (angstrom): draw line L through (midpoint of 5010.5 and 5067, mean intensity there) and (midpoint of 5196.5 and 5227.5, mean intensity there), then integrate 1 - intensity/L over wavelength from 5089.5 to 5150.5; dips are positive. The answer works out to 4.1 angstrom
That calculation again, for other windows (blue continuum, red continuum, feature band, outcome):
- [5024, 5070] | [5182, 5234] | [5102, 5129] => 1.3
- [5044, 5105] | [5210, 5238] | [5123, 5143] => 2.0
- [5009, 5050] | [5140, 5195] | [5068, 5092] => -1.2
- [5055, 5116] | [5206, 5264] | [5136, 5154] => 2.1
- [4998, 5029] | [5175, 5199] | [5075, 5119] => -3.2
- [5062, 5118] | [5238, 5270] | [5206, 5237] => 3.0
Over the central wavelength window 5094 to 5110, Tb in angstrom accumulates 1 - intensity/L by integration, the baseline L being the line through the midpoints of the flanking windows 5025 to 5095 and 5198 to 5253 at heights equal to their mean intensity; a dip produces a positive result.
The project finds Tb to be 0.68 angstrom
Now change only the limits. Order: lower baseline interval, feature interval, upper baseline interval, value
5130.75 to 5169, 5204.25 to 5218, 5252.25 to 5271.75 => 1.6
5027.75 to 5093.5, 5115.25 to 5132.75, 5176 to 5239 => 0.6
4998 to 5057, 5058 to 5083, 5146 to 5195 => -1.6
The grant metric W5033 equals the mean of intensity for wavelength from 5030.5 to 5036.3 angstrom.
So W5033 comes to 25.4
